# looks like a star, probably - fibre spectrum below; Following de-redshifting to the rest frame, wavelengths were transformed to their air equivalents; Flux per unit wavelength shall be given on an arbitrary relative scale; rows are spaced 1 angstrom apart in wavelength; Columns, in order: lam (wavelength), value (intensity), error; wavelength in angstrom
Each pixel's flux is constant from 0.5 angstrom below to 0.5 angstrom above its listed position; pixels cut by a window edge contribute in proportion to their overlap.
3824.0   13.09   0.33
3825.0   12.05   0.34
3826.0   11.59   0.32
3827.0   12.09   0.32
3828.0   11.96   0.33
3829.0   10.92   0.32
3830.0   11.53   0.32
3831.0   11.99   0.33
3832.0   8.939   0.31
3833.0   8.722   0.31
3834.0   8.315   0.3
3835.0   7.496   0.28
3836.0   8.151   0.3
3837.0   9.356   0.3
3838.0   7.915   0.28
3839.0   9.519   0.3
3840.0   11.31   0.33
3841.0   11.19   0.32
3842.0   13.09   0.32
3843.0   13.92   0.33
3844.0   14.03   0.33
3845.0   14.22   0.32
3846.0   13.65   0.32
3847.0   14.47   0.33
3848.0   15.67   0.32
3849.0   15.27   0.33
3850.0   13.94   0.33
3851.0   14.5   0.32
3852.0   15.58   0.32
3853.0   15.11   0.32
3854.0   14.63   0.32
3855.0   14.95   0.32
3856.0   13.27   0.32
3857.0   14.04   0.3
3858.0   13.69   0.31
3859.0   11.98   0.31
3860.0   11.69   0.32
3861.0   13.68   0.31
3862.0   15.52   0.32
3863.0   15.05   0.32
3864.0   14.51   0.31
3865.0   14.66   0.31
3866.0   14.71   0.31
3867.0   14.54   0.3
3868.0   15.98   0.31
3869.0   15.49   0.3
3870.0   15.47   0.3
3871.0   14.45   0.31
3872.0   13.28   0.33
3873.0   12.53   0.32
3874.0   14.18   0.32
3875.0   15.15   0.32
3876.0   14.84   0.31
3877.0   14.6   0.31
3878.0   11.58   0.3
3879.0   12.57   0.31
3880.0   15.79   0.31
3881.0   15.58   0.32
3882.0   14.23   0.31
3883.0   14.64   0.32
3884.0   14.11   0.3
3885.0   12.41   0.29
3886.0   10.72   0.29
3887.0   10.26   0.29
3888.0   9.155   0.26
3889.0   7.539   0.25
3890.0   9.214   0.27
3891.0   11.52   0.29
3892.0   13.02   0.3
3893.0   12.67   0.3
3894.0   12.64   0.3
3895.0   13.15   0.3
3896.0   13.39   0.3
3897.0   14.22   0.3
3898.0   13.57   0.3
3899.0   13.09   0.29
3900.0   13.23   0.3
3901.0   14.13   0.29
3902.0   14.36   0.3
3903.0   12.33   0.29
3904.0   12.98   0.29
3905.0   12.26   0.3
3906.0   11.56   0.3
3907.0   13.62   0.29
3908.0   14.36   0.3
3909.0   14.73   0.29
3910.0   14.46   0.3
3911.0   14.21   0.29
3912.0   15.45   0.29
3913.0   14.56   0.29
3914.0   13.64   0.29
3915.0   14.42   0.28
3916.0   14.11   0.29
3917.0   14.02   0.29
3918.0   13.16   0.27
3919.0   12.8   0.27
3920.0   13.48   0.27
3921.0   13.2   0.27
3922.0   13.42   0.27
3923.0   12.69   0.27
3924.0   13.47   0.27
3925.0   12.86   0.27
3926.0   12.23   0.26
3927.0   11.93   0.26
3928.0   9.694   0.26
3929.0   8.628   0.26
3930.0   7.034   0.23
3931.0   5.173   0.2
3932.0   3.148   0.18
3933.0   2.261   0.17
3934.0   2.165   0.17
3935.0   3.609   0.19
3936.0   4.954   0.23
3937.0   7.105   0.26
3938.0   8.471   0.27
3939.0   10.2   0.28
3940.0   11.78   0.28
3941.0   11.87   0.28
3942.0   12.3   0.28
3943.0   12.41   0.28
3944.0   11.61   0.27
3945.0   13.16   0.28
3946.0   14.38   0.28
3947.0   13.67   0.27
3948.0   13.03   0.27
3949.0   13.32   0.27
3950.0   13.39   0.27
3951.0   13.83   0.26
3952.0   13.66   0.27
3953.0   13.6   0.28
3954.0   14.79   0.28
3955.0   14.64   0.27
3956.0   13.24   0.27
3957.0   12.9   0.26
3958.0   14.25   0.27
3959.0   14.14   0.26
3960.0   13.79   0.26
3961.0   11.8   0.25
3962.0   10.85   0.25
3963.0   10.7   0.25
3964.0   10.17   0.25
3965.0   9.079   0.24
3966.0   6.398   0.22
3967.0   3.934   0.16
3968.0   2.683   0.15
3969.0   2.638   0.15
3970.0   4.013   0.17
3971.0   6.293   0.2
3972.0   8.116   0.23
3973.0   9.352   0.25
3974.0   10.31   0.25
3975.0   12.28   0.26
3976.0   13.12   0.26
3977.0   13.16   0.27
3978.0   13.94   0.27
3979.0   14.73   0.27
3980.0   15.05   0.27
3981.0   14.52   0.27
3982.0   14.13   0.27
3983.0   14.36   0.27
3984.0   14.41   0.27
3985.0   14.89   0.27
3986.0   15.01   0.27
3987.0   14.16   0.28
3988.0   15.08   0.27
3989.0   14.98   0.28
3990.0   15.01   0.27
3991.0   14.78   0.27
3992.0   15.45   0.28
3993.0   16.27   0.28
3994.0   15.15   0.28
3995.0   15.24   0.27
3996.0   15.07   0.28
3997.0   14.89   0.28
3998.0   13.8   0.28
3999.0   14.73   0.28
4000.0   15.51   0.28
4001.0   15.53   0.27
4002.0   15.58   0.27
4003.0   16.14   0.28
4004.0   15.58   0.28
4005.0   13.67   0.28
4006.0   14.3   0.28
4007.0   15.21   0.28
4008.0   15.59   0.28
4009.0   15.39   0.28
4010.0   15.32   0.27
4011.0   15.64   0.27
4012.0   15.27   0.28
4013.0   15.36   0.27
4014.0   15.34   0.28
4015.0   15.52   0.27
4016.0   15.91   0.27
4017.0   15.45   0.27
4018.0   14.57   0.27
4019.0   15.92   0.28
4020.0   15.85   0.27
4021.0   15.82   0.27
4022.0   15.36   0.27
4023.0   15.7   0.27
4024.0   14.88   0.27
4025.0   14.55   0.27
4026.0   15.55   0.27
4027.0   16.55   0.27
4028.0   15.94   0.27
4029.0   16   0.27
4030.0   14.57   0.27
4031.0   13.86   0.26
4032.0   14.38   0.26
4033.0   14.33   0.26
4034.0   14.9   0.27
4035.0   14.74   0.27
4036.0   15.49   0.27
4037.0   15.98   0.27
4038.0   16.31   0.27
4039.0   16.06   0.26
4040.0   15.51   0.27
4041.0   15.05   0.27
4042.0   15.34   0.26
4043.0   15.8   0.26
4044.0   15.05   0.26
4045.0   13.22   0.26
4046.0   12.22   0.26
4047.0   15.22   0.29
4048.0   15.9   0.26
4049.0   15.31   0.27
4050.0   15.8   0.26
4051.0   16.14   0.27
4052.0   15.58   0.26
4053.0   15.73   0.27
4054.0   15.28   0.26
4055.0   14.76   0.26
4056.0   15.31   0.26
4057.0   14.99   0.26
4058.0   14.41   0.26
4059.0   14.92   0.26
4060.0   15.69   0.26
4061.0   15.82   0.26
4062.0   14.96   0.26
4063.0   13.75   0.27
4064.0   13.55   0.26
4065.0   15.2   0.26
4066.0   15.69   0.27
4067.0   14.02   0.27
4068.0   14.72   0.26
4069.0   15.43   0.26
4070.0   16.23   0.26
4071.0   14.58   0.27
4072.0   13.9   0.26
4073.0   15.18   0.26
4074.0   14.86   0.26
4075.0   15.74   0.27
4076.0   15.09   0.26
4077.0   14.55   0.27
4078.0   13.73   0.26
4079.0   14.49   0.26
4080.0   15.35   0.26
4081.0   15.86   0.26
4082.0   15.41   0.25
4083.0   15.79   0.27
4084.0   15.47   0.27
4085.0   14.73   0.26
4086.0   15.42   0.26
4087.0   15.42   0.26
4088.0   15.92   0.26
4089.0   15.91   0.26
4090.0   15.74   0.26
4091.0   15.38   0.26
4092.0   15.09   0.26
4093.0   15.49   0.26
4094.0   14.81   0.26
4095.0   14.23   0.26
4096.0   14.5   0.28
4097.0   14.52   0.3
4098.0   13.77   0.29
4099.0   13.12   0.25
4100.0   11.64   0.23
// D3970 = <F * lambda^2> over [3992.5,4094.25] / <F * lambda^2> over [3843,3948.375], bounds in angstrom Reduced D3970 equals 1.29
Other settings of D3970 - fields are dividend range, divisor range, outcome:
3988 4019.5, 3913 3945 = 1.53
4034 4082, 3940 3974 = 1.44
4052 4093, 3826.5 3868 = 1.33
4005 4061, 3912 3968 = 1.43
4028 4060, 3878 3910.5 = 1.27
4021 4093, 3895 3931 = 1.26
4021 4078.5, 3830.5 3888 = 1.26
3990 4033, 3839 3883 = 1.17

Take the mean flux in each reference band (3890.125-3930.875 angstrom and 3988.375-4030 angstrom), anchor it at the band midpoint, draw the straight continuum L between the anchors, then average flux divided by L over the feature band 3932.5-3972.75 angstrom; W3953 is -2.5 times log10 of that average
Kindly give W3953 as 0.35 mag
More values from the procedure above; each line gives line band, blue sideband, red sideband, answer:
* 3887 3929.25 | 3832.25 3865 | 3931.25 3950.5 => -0.200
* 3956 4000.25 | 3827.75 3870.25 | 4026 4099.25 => 0.159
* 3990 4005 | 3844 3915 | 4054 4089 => -0.050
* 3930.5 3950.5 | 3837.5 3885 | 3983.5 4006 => 0.478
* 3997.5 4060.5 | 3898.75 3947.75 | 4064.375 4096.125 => -0.096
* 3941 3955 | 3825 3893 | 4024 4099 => 0.040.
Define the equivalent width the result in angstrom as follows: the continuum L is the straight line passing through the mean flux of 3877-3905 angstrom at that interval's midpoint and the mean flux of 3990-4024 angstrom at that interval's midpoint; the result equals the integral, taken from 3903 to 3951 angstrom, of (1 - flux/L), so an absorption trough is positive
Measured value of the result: 7.1 angstrom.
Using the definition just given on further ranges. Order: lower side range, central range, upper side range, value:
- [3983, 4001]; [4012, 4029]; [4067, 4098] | -0.59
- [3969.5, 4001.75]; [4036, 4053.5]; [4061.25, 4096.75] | -0.99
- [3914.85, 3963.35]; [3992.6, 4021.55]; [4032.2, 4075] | -3.70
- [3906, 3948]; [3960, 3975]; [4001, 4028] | 5.92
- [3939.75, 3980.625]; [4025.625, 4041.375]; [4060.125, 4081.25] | -1.84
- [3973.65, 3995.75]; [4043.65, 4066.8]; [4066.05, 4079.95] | -0.32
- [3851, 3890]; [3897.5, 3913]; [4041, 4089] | 0.32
